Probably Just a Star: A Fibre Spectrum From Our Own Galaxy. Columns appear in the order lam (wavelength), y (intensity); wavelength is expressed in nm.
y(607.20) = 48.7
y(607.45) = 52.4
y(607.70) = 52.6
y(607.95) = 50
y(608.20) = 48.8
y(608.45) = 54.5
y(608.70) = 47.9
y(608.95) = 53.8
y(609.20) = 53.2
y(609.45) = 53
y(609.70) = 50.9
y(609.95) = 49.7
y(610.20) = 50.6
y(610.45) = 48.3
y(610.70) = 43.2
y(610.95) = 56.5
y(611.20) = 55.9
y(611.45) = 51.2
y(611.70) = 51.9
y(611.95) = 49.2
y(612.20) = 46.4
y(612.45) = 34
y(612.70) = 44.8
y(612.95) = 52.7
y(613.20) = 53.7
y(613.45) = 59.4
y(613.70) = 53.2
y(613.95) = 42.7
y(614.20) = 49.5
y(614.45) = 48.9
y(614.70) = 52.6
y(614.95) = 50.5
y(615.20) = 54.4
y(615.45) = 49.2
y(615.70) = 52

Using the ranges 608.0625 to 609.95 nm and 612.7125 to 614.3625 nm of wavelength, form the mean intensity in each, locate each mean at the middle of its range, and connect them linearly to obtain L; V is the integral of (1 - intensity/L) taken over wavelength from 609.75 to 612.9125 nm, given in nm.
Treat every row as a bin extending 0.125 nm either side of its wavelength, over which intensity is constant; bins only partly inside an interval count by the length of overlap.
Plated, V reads 0.17 nm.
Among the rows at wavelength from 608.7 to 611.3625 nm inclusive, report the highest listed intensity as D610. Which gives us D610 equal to 56.5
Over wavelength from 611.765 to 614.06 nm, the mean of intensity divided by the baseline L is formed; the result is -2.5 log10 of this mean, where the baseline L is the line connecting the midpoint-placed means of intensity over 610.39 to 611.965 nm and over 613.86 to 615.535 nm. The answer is 0.04 mag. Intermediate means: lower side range 51.1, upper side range 49.8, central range 48.6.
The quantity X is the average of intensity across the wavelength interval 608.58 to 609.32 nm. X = 51.6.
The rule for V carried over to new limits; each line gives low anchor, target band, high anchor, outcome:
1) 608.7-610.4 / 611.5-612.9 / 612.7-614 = 0.16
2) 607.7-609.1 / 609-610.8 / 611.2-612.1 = 0.04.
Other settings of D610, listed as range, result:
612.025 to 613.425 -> 53.7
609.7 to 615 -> 59.4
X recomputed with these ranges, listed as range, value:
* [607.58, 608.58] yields 51.5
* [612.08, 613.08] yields 44.5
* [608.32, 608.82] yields 51.2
